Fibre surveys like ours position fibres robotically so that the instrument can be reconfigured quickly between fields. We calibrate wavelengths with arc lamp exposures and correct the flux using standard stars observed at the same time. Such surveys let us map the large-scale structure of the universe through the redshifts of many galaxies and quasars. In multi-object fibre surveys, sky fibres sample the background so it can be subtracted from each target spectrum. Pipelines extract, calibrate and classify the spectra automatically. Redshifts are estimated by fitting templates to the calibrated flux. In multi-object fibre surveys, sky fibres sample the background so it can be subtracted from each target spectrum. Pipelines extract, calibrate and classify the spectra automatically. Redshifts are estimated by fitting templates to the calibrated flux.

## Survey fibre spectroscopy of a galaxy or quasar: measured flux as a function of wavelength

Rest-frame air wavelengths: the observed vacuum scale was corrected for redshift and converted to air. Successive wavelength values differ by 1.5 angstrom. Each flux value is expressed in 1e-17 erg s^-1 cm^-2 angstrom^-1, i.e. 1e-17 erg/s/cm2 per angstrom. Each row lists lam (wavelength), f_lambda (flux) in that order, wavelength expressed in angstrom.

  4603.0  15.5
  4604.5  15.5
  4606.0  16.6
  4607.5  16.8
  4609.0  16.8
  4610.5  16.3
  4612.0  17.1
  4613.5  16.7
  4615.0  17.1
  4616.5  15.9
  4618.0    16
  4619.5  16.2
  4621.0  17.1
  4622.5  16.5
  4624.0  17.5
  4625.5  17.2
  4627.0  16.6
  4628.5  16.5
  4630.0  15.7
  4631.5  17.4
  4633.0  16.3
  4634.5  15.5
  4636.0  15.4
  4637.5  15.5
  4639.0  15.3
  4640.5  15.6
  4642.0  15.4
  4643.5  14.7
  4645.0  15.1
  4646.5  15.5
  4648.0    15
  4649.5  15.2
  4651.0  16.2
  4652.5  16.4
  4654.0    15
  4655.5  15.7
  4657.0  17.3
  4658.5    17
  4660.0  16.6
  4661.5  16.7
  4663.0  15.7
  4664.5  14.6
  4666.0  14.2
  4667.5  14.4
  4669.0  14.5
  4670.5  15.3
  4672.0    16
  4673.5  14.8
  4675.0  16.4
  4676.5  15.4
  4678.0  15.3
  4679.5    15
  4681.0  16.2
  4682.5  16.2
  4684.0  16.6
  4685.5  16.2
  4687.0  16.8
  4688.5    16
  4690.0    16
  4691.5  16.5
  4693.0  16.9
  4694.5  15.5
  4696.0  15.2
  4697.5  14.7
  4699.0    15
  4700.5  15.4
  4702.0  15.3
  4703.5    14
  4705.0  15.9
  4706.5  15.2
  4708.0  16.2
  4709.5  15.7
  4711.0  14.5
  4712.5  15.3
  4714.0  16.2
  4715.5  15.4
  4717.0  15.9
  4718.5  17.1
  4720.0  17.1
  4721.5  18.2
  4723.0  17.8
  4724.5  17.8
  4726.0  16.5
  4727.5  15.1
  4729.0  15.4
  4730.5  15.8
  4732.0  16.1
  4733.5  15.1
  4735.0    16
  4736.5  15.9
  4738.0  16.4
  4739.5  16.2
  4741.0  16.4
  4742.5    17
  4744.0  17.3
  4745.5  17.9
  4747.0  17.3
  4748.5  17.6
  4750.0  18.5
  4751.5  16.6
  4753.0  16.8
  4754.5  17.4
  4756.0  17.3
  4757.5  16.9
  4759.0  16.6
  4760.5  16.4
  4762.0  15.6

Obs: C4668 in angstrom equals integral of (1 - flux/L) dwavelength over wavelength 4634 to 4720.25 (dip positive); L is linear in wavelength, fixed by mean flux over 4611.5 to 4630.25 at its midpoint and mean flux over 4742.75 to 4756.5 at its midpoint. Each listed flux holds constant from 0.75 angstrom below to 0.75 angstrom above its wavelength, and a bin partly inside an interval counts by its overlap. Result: 6.8 angstrom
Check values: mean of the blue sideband 16.6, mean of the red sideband 17.4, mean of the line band 15.6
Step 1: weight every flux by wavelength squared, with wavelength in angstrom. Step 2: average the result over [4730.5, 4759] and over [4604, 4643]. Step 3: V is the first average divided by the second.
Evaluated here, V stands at 1.08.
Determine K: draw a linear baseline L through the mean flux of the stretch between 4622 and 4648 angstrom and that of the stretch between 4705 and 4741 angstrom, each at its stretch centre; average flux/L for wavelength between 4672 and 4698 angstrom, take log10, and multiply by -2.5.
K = 0.01 mag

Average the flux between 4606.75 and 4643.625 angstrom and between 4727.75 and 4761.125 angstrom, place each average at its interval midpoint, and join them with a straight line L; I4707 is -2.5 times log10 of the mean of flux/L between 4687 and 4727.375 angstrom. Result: 0.04 mag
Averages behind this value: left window 16.3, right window 16.7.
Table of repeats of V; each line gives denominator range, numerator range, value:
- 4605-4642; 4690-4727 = 1.01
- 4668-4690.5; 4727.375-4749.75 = 1.07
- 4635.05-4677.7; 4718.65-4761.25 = 1.12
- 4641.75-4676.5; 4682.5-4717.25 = 1.03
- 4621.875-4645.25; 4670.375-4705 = 1.00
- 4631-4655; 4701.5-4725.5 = 1.07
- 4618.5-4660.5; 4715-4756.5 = 1.09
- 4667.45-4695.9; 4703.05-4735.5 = 1.03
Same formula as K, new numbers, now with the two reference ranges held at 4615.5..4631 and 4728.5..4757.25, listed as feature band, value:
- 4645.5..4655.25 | 0.07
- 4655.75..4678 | 0.07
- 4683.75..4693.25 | 0.02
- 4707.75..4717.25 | 0.07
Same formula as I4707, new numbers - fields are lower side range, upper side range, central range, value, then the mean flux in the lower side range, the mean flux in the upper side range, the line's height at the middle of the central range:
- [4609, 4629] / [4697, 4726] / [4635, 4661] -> 0.05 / 16.7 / 16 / 16.5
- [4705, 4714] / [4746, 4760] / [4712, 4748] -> -0.01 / 15.5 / 17.2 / 16.3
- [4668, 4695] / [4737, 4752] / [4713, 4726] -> -0.02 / 15.9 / 17.1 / 16.6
